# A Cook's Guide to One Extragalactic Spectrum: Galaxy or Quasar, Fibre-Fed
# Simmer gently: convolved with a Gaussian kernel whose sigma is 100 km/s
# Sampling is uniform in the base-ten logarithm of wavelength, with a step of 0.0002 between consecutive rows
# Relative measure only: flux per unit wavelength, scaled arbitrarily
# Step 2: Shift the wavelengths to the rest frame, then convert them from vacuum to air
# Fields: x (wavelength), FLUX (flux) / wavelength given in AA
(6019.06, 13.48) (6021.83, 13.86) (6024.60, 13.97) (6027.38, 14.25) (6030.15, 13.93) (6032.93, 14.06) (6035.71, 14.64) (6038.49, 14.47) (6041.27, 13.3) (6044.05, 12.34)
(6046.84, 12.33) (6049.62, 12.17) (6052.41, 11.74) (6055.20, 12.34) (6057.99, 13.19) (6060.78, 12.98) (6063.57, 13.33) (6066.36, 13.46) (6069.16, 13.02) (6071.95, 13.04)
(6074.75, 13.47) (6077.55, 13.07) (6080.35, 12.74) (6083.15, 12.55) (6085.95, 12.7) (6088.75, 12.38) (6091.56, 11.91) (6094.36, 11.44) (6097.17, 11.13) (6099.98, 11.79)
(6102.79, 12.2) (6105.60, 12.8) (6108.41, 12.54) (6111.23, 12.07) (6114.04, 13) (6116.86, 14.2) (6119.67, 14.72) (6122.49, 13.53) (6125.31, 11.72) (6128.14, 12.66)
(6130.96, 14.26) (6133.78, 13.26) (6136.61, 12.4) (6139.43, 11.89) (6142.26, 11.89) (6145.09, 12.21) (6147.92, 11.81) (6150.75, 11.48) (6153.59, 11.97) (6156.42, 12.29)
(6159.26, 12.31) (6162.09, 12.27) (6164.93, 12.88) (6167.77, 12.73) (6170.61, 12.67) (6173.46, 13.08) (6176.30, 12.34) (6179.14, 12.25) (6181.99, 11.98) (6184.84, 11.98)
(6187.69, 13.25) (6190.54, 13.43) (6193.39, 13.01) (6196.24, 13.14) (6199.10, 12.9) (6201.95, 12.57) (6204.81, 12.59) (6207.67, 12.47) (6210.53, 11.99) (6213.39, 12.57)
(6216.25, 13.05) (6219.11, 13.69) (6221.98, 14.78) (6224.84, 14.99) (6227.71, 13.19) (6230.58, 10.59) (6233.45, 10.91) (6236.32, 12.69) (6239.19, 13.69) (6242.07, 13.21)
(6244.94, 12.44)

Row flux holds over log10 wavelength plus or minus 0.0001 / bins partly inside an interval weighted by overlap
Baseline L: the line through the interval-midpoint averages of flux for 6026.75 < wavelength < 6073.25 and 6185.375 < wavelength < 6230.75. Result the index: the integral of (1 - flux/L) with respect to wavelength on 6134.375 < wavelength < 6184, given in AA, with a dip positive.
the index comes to 3.1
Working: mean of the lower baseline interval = 13.2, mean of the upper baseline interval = 13.1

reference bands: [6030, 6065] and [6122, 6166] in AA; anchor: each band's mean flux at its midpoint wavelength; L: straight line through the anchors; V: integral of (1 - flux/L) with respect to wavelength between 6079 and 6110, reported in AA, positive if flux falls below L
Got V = 1.4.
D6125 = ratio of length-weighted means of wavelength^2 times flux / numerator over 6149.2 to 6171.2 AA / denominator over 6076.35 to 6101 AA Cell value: 1.0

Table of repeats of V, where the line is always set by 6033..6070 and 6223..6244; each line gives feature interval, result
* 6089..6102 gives 1.3 AA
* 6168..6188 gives 0.6 AA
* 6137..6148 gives 0.8 AA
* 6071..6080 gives -0.1 AA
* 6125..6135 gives -0.1 AA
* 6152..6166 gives 0.6 AA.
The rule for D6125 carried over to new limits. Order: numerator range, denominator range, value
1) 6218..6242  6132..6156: 1.10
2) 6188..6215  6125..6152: 1.05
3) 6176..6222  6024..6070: 1.01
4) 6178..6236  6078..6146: 1.05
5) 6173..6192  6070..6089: 1.01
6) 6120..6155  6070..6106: 1.02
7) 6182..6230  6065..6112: 1.08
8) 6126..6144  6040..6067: 1.03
